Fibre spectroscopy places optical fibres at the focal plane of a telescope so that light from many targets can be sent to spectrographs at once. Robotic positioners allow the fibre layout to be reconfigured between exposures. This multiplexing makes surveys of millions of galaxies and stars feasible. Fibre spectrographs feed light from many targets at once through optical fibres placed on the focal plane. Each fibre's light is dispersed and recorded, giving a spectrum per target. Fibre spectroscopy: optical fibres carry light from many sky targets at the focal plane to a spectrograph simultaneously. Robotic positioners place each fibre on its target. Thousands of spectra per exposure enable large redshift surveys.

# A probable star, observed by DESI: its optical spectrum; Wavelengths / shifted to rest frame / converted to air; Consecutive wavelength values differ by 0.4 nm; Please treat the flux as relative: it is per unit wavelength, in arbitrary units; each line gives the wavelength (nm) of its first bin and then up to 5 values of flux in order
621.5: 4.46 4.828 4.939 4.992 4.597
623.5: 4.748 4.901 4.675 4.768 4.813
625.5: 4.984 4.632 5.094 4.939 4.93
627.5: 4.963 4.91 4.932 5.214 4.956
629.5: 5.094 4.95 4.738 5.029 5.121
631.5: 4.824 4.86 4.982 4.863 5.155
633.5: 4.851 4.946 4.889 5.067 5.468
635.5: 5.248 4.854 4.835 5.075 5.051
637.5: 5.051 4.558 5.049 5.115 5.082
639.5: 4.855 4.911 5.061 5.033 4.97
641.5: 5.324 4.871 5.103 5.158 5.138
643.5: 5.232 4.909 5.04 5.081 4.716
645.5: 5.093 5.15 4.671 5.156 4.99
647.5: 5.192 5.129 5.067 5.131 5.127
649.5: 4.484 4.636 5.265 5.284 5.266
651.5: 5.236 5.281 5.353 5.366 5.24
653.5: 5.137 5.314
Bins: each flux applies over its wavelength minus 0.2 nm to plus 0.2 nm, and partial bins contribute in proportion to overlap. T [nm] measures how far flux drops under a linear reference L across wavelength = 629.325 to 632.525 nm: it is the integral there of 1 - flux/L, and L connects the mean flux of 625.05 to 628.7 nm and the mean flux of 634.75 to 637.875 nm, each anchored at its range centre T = 0.02 nm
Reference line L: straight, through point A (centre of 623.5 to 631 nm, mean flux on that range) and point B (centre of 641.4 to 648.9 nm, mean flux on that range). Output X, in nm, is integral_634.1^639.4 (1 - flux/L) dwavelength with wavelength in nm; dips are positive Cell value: -0.03 nm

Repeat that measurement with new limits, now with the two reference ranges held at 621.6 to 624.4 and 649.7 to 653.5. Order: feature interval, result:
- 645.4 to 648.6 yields 0.054 nm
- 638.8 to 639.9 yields 0.014 nm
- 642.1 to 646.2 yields 0.041 nm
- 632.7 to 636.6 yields -0.045 nm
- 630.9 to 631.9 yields -0.005 nm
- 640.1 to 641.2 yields 0.006 nm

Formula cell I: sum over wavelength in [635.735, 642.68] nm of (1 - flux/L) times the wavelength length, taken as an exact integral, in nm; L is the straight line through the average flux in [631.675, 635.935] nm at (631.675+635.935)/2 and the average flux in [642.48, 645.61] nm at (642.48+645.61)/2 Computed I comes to 0.056 nm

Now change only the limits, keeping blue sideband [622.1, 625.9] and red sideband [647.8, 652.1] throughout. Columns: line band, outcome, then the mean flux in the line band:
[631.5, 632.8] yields 0.001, 4.89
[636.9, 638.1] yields 0.016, 4.89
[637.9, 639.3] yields -0.012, 5.01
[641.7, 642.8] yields -0.007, 5.03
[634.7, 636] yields -0.070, 5.2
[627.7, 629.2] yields -0.045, 5.01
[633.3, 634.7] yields -0.001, 4.92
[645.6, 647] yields 0.012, 5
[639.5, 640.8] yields 0.001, 4.98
